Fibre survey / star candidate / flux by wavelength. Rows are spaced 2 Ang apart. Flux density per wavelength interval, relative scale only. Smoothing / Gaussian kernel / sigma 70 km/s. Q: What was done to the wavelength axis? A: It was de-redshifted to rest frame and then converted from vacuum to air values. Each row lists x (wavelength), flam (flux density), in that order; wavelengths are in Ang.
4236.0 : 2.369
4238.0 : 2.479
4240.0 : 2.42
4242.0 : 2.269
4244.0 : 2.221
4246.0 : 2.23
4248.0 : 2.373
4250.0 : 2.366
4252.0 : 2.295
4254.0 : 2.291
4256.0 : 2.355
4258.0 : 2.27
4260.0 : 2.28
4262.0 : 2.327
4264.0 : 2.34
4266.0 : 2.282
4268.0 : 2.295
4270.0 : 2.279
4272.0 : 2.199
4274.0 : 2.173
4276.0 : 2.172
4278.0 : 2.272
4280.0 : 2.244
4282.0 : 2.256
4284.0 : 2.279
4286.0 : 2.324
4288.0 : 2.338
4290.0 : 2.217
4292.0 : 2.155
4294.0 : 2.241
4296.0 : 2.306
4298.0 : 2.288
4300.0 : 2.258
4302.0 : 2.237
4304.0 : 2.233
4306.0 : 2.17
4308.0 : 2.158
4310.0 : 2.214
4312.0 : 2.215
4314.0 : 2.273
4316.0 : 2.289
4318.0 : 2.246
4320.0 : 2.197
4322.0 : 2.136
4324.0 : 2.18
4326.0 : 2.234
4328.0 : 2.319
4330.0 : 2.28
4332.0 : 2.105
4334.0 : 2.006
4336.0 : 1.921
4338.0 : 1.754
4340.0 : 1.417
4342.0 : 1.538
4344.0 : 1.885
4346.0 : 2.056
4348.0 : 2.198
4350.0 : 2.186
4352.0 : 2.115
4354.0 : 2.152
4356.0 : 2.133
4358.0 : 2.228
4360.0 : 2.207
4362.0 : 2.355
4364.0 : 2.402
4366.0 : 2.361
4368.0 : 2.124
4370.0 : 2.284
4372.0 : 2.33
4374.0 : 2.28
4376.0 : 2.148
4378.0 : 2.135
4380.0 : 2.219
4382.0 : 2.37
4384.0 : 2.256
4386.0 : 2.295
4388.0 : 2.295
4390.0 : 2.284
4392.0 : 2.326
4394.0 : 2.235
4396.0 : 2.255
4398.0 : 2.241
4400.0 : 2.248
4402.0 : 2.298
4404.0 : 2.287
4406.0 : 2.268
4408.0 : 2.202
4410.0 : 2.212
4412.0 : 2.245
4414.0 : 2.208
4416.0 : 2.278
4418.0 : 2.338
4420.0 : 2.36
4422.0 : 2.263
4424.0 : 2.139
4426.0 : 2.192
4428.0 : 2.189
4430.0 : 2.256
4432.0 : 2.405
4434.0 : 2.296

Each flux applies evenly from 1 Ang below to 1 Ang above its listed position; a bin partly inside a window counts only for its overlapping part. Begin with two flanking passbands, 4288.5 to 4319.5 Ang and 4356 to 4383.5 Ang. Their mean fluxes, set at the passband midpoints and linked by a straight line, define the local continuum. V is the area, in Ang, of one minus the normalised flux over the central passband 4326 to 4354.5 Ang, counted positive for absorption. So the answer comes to 3.14 Ang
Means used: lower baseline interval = 2.23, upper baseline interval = 2.26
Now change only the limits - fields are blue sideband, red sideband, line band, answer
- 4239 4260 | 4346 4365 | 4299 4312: 0.3 Ang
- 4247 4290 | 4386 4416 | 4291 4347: 3.9 Ang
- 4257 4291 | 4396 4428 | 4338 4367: 2.3 Ang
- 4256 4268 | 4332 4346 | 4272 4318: -3.4 Ang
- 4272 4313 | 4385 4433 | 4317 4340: 1.5 Ang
